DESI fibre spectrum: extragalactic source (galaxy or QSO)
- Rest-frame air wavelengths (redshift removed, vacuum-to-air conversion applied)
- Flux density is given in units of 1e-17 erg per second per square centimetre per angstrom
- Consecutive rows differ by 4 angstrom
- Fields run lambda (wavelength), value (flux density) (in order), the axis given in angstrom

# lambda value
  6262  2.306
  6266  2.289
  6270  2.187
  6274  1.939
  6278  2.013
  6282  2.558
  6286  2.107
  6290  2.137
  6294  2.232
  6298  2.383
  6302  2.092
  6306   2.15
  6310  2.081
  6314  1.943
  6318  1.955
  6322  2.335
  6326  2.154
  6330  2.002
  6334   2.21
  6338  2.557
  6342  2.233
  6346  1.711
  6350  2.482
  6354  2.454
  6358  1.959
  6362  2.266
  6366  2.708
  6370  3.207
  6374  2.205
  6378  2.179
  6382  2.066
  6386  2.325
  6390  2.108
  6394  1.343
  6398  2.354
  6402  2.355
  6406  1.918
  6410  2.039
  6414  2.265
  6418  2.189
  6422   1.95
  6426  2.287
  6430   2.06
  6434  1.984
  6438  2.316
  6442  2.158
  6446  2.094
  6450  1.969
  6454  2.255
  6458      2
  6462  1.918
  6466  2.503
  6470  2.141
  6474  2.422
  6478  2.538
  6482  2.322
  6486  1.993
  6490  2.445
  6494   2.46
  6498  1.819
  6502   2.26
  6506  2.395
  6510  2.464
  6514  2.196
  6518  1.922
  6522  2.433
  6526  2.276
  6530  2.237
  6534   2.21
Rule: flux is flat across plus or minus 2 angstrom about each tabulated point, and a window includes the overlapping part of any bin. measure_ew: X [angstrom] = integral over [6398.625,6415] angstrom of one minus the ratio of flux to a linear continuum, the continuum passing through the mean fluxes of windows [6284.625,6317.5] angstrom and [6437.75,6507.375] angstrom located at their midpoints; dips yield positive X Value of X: 0.2 angstrom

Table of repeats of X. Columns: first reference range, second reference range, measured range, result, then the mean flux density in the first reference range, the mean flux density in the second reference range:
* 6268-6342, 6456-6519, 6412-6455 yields 1.6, 2.17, 2.24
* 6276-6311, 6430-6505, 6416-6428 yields 0.3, 2.2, 2.2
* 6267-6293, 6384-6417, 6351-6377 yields -4.2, 2.16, 2.09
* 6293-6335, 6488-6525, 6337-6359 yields -0.7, 2.14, 2.27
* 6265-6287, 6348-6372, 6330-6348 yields 2.0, 2.18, 2.51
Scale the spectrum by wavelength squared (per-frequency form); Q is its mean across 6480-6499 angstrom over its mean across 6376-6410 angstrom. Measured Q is 1.10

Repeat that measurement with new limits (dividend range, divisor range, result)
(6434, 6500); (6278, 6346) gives 1.06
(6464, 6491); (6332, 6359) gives 1.09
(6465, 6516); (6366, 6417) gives 1.07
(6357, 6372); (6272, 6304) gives 1.21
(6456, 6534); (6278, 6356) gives 1.08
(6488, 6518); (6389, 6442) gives 1.11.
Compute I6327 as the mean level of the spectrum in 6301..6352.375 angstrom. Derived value 2.15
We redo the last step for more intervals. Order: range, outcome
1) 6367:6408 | 2.22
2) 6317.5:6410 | 2.22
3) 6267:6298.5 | 2.19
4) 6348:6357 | 2.41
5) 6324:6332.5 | 2.09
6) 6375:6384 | 2.13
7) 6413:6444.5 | 2.15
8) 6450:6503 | 2.23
